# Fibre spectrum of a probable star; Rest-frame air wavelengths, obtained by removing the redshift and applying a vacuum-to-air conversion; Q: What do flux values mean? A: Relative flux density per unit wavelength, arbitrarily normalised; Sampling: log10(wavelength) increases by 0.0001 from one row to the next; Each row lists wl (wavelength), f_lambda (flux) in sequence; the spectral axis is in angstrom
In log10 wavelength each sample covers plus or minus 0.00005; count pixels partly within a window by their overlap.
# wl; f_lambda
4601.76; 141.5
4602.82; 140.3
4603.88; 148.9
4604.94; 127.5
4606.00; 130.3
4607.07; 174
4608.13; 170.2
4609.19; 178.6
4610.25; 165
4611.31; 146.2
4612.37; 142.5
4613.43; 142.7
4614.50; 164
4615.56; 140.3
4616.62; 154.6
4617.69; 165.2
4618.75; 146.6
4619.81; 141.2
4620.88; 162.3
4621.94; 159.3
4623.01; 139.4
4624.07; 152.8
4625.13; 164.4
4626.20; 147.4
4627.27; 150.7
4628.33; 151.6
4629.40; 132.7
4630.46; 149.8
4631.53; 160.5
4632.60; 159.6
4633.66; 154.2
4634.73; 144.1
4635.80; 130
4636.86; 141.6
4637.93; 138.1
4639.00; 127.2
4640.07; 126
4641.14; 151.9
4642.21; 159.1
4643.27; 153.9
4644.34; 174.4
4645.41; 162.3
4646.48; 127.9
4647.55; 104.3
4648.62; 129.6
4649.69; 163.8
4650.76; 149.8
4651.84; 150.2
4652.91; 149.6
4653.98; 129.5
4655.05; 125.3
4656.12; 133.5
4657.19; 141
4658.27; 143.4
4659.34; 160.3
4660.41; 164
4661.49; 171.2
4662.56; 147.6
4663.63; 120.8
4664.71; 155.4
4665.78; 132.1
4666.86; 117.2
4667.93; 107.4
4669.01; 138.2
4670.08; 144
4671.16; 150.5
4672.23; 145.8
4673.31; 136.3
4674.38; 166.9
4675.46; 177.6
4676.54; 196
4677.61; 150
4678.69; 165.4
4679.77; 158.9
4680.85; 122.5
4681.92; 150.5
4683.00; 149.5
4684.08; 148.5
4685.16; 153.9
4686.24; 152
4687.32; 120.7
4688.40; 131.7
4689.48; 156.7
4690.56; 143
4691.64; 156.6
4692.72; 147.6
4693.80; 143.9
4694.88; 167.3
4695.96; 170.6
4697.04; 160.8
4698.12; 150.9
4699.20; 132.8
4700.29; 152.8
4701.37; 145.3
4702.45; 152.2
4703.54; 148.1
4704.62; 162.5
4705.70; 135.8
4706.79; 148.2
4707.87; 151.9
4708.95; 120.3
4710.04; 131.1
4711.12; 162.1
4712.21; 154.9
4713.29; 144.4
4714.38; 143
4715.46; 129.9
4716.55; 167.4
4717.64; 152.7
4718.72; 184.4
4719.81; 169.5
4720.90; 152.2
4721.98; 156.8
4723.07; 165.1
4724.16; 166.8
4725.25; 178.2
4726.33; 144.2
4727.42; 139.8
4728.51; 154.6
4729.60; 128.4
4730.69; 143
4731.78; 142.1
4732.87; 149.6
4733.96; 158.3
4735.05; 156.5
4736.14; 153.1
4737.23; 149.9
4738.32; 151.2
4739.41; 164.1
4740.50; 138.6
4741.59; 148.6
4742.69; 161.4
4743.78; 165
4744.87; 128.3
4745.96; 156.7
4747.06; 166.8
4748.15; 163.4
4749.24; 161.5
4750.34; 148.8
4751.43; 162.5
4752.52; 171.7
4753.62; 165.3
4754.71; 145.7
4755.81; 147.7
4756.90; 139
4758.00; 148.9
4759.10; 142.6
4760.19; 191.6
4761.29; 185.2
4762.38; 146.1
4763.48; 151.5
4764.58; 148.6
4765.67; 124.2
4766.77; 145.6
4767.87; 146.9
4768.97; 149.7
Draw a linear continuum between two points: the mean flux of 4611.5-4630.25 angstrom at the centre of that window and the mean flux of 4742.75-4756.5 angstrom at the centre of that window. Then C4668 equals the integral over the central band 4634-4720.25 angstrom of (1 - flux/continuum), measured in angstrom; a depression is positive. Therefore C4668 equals 3.4 angstrom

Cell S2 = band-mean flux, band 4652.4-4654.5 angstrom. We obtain 140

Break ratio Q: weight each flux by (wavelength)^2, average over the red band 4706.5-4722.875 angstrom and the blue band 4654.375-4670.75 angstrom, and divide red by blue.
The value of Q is 1.1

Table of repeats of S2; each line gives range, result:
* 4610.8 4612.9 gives 145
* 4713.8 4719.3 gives 155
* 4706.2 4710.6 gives 138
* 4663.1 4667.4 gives 131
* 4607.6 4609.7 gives 174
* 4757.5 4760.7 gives 161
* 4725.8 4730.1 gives 142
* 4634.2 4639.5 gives 136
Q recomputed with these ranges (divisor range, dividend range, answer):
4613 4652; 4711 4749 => 1.09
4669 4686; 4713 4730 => 1.03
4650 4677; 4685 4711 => 1.02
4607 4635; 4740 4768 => 1.06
